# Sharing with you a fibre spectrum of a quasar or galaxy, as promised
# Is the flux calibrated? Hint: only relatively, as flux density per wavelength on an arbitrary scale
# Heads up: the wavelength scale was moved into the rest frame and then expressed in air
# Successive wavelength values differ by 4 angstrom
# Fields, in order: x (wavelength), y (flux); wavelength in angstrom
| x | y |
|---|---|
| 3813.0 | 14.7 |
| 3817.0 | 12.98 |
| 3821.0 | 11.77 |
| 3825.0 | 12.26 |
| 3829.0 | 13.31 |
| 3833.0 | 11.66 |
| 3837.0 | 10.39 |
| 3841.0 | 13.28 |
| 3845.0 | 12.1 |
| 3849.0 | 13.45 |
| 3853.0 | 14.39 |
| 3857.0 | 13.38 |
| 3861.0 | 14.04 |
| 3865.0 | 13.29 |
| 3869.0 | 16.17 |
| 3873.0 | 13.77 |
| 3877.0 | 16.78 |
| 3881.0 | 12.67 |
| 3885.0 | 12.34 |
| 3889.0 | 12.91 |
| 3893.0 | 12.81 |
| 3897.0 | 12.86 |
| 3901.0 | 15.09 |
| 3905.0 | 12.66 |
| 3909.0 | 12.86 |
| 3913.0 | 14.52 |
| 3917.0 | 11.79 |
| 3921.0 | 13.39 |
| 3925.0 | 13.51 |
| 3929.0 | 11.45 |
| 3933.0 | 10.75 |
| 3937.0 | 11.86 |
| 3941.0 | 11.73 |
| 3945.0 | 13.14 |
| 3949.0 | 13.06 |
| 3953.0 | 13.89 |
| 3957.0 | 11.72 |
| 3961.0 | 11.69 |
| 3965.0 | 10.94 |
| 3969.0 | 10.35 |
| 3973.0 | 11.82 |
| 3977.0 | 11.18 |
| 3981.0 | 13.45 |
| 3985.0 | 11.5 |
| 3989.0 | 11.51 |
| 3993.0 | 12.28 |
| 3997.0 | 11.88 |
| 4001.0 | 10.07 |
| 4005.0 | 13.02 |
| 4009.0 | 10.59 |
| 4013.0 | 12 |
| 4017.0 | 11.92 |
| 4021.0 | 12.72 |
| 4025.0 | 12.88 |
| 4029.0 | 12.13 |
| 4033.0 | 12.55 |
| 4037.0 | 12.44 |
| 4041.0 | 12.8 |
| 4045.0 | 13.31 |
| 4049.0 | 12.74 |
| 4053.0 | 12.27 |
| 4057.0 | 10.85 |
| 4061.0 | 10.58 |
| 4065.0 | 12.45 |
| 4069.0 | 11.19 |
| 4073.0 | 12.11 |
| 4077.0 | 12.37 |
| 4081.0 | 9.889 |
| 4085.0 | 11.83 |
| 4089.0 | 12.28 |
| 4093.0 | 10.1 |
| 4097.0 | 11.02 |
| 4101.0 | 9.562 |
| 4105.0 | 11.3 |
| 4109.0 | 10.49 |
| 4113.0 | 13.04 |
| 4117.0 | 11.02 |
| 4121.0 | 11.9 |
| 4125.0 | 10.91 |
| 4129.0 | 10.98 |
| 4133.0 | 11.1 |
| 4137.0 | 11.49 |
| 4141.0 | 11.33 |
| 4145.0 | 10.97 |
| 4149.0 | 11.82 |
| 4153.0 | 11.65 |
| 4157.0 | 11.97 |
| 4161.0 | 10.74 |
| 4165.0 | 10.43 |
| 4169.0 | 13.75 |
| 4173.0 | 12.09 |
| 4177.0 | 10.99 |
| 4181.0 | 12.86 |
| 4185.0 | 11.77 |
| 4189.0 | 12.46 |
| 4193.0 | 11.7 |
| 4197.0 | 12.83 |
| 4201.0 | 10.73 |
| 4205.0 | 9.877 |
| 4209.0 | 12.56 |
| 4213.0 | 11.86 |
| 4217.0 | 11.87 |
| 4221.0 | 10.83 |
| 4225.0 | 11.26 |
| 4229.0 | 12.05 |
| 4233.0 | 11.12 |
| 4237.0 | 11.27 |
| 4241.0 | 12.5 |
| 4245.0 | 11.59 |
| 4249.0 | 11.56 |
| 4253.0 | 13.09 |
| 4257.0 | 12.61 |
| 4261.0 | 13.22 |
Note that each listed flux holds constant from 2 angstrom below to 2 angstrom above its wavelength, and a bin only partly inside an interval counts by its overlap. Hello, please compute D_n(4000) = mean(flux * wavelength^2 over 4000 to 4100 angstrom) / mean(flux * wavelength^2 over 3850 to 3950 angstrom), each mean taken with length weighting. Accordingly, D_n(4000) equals 0.96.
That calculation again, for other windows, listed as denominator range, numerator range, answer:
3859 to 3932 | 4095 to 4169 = 0.94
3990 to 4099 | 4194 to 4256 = 1.08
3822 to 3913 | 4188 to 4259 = 1.05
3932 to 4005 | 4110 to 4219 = 1.08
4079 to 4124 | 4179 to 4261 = 1.13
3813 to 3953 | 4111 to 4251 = 1.03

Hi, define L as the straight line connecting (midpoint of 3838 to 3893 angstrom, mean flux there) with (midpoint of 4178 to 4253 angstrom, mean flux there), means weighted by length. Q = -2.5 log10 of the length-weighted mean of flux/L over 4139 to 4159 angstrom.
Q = 0.05 mag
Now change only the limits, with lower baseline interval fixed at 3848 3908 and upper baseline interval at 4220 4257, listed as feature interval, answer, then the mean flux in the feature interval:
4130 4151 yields 0.091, 11.3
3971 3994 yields 0.107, 11.9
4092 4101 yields 0.206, 10.4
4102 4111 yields 0.164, 10.7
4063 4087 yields 0.093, 11.6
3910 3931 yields 0.049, 12.9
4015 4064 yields 0.052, 12.3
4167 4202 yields -0.009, 12.2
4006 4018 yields 0.126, 11.6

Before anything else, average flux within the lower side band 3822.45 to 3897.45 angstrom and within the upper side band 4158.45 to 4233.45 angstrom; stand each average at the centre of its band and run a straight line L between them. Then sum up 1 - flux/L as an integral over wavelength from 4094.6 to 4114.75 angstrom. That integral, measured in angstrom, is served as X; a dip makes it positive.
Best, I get 1.8 angstrom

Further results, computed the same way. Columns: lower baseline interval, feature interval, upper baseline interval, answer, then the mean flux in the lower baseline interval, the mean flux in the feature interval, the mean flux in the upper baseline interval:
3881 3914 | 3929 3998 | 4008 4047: 4.6 angstrom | 13.2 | 11.9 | 12.4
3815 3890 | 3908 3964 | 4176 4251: 1.6 angstrom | 13.2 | 12.5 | 11.7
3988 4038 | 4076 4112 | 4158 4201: 2.9 angstrom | 12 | 11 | 11.9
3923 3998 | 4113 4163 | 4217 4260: 2.1 angstrom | 12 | 11.4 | 11.8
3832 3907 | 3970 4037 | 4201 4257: 4.1 angstrom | 13.4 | 12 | 11.7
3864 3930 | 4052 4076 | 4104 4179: 1.1 angstrom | 13.5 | 11.6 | 11.5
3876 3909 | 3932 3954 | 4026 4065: 1.0 angstrom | 13.4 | 12.4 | 12.2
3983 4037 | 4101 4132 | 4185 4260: 1.6 angstrom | 11.9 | 11.3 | 11.8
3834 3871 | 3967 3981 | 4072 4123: 1.0 angstrom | 13.3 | 11.5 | 11.3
